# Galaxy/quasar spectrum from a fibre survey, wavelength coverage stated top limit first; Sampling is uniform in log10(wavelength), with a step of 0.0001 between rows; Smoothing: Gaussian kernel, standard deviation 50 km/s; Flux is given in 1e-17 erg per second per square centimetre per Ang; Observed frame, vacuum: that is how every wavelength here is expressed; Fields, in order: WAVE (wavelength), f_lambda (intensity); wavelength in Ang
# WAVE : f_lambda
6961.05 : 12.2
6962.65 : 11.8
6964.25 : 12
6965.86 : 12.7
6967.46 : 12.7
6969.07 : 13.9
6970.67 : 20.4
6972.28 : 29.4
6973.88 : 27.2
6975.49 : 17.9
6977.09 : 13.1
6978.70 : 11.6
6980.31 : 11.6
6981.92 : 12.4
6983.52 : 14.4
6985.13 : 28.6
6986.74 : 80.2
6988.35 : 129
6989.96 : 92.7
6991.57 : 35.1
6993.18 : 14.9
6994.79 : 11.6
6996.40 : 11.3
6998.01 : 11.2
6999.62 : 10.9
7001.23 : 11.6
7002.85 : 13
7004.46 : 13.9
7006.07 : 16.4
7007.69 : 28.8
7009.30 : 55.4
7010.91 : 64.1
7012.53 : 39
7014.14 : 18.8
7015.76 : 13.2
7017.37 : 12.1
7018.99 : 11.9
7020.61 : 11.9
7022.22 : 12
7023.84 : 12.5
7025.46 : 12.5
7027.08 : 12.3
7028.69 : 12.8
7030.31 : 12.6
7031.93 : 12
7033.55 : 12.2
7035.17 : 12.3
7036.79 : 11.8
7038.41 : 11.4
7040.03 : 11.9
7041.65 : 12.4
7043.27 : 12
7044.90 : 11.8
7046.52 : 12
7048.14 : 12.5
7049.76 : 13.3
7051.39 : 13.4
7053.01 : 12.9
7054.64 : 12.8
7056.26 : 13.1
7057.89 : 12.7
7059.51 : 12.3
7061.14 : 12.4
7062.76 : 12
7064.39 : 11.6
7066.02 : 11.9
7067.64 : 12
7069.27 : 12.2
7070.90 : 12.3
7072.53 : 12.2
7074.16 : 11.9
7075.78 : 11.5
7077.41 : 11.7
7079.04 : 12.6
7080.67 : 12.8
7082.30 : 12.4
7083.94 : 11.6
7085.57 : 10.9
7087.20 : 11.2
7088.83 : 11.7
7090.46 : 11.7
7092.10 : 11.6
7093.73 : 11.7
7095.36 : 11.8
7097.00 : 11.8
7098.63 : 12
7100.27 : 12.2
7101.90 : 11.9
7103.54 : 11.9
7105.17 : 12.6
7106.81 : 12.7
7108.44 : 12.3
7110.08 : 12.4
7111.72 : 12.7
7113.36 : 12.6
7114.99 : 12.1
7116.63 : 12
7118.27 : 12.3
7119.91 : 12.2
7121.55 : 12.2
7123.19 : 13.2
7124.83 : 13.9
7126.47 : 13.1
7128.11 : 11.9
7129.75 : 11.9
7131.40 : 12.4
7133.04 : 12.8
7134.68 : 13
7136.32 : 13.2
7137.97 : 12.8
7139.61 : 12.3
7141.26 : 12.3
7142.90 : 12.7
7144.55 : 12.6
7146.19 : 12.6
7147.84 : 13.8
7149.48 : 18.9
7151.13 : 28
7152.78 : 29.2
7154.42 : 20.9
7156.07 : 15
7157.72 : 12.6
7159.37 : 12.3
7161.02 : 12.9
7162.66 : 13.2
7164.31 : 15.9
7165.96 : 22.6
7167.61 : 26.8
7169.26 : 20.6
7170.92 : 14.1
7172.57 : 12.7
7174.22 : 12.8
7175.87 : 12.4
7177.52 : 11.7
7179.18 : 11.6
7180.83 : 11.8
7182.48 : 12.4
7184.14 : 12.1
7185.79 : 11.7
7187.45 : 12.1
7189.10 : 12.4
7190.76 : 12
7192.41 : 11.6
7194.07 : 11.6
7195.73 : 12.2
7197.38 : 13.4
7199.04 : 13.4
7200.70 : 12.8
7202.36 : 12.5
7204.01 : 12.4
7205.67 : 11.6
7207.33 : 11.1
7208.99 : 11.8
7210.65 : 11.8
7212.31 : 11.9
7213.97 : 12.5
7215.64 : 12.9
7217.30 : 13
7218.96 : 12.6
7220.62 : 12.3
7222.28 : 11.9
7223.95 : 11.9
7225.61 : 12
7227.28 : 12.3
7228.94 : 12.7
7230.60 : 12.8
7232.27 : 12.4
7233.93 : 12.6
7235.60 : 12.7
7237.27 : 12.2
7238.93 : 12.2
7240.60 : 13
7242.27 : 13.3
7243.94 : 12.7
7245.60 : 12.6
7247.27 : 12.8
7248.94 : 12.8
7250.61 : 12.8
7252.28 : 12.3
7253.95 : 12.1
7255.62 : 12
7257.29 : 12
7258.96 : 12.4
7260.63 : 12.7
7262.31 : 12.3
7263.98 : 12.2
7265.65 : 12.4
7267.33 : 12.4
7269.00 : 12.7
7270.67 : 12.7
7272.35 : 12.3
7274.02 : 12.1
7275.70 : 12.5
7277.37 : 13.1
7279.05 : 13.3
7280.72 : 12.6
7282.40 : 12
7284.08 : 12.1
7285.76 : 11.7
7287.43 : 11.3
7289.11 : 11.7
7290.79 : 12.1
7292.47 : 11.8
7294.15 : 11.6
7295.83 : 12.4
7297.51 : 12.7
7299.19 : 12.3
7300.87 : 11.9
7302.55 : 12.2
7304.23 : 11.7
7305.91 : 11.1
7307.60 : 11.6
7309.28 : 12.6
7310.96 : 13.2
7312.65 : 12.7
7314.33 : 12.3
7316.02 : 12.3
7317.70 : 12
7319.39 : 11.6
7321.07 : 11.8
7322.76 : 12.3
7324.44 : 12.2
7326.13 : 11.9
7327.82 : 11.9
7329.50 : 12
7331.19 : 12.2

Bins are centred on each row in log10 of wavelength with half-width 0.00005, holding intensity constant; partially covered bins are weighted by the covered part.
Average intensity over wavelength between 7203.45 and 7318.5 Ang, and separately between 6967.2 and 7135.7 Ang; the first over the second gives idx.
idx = 0.72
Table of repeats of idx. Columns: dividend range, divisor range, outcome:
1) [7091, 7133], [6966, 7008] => 0.47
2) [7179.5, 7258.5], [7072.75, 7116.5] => 1.03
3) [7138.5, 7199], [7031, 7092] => 1.22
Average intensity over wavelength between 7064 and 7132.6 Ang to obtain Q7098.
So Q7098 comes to 12.1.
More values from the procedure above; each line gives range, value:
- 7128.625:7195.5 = 14.6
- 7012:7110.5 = 12.6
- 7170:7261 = 12.4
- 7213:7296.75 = 12.4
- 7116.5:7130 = 12.6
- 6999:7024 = 21.9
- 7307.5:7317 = 12.5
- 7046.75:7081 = 12.4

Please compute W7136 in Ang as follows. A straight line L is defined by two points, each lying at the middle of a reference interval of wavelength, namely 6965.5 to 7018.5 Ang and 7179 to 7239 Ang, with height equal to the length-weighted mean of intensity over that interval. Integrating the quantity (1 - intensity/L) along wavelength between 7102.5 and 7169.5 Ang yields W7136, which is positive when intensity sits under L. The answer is 9.7 Ang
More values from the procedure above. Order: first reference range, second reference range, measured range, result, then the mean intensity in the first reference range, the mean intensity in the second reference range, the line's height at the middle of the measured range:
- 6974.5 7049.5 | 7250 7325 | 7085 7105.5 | 7.92 Ang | 22.2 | 12.2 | 19.2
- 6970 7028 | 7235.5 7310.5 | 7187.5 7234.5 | 9.51 Ang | 26.2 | 12.3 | 15.4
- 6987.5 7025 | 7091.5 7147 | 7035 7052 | 7.94 Ang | 28.2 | 12.4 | 23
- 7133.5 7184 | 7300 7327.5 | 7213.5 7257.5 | 3.98 Ang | 15.4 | 12.1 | 13.8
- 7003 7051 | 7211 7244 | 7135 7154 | -2.35 Ang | 17.3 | 12.5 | 14.5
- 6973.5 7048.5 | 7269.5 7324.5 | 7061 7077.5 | 6.77 Ang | 22.4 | 12.2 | 20.3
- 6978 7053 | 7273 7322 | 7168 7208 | 8.06 Ang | 22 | 12.1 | 16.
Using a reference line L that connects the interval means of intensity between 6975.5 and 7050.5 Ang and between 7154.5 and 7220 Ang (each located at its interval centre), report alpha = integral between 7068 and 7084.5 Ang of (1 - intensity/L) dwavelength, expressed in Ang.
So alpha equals 5.9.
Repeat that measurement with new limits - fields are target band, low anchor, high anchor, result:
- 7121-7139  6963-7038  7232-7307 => 5.16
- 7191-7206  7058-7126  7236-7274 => -0.04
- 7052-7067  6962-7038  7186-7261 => 5.74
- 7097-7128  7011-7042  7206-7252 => 3.46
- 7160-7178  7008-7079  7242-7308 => -3.09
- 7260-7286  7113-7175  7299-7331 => 0.66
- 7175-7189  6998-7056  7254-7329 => 1.97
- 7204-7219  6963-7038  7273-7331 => 3.20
